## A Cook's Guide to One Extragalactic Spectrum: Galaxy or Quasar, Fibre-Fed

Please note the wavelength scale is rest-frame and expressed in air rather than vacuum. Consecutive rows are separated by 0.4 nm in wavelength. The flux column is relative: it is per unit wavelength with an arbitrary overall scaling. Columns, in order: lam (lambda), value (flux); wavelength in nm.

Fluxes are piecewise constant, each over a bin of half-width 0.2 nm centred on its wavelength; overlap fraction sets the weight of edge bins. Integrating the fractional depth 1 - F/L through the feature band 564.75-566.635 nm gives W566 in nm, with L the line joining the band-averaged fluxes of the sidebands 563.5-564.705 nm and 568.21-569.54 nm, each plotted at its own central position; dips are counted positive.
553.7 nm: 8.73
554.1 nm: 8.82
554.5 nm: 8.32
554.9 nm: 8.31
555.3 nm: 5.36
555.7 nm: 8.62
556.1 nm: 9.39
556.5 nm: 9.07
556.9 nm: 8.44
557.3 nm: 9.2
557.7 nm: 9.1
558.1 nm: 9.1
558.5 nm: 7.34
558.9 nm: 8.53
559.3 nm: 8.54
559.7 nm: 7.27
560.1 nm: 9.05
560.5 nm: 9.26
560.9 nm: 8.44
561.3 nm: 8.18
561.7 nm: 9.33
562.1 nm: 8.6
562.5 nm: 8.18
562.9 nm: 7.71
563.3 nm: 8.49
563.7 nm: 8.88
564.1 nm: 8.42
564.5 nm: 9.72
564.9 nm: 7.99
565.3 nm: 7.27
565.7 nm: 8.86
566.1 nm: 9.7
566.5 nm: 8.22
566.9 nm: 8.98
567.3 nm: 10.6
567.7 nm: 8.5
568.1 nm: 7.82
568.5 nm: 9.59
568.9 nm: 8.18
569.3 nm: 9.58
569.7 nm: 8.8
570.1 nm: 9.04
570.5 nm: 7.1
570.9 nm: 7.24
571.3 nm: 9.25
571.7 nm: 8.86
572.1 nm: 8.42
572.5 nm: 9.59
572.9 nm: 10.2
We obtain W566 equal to 0.12 nm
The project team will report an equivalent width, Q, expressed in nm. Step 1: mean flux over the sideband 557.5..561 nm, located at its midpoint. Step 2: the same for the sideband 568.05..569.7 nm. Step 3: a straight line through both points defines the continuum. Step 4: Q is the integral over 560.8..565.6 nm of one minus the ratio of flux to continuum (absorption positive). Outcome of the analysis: 0.12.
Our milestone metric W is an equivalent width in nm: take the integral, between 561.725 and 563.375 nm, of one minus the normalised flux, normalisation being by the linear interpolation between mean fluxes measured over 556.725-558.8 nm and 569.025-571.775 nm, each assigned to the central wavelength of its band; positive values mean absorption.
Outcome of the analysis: 0.05 nm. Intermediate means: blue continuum 8.63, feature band 8.34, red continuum 8.53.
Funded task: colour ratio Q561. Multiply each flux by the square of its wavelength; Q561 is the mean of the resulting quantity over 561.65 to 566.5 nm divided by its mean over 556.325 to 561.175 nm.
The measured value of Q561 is 1.0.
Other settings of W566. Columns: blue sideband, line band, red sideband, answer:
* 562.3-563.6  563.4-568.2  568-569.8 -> -0.147 nm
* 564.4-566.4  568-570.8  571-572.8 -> 0.091 nm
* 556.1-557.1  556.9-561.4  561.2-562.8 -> 0.089 nm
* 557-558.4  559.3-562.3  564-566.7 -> 0.077 nm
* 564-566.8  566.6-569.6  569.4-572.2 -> -0.168 nm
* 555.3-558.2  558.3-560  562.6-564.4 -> 0.127 nm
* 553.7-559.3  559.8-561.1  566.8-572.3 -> -0.041 nm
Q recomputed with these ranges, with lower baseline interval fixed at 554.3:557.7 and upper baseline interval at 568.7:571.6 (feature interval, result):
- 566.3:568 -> -0.111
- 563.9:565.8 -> 0.002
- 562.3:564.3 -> 0.022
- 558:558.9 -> 0.022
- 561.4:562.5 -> -0.043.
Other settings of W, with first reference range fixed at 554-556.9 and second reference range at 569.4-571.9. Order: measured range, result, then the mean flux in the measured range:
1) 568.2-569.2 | -0.05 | 8.85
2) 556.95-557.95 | -0.09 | 9.04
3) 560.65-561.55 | -0.01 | 8.42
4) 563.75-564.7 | -0.08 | 9.04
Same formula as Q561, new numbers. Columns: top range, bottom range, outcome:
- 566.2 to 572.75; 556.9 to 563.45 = 1.06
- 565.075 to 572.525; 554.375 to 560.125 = 1.08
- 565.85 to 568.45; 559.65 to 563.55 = 1.08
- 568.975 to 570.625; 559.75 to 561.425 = 1.04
